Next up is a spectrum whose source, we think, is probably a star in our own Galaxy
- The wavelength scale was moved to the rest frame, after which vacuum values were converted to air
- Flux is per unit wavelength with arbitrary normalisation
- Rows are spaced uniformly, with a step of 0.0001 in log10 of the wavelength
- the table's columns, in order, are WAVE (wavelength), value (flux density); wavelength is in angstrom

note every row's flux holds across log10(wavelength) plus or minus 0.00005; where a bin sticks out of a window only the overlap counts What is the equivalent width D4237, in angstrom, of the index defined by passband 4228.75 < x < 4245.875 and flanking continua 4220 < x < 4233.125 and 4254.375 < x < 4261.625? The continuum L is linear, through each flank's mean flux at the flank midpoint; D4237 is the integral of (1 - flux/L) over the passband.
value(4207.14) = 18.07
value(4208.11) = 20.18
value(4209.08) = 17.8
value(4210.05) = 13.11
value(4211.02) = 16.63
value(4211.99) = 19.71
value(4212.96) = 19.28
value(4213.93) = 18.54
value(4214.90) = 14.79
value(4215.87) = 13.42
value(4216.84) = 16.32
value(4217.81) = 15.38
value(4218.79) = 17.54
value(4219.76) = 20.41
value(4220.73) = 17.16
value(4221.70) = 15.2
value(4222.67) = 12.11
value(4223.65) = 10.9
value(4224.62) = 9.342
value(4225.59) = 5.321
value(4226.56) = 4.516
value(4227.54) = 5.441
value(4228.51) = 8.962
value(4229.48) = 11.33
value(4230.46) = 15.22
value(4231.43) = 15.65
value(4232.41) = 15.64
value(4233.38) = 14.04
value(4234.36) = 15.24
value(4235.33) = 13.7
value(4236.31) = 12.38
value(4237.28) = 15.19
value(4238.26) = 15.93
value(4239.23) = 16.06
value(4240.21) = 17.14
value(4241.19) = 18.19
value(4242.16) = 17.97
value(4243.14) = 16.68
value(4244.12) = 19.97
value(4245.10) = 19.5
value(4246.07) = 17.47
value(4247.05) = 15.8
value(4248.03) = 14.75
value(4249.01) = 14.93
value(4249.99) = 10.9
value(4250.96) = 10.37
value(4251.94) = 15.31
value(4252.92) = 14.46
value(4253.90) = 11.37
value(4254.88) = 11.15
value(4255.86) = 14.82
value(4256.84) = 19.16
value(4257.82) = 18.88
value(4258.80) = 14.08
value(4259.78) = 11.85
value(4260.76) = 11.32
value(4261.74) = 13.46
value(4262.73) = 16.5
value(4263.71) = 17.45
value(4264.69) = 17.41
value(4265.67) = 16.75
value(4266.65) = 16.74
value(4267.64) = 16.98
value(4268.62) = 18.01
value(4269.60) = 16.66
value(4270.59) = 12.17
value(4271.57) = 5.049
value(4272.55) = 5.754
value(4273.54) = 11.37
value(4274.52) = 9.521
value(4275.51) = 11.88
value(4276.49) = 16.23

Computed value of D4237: -4.4 angstrom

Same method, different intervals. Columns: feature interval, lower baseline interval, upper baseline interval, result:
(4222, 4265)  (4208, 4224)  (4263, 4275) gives 2.45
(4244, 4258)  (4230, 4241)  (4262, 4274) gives -0.30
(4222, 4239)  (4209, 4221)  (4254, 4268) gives 4.59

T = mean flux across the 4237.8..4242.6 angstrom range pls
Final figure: 17.1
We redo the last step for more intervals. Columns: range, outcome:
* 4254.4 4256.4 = 13.1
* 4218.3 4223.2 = 16.4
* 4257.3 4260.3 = 15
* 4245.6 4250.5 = 14.7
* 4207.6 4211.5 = 16.9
